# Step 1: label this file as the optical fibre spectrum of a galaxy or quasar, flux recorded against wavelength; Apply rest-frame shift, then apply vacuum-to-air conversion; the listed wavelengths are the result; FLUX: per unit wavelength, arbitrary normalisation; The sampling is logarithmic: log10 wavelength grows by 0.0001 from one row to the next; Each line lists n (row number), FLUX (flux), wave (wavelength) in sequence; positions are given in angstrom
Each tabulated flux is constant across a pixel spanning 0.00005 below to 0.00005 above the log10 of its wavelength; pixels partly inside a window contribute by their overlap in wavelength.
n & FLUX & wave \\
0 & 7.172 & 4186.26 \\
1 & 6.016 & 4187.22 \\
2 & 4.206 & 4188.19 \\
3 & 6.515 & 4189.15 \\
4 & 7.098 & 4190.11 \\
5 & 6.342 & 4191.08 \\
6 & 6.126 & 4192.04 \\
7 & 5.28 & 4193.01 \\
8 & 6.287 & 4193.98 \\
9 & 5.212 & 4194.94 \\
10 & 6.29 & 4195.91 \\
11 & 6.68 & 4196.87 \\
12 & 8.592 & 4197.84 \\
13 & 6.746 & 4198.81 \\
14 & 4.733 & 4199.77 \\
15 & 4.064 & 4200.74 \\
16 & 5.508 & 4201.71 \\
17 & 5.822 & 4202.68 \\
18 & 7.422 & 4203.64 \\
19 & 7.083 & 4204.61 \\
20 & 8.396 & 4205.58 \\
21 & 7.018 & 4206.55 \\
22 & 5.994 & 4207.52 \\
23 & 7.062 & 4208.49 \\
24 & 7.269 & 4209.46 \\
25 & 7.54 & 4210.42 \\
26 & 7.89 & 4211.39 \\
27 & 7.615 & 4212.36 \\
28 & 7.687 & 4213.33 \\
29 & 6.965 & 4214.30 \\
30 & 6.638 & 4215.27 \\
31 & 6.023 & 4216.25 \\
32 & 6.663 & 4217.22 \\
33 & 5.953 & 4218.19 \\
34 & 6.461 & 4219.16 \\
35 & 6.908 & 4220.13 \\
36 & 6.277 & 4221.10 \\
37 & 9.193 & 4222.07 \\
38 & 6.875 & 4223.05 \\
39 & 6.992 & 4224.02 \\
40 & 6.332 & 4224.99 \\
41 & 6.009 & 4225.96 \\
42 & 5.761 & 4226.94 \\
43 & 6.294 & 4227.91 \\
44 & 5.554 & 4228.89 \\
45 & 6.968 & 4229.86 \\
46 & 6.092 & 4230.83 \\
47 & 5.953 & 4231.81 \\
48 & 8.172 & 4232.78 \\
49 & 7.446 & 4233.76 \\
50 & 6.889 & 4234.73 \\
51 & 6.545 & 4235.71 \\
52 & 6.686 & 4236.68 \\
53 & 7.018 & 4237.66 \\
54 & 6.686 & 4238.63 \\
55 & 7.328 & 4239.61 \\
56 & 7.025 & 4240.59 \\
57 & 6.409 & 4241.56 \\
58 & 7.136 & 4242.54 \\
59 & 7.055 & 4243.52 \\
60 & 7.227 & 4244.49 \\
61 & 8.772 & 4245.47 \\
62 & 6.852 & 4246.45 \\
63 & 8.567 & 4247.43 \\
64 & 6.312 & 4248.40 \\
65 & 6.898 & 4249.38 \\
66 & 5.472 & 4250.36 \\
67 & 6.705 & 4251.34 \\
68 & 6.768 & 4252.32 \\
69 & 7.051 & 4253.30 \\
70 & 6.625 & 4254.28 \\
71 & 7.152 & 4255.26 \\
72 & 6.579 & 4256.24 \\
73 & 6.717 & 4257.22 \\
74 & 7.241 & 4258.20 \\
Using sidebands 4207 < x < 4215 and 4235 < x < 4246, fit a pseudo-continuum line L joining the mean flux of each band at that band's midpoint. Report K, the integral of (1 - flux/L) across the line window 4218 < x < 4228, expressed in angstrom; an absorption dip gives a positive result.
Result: 0.7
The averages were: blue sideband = 7.24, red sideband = 7.07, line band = 6.68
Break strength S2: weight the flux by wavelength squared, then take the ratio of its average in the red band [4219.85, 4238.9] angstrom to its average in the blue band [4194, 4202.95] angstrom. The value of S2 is 1.14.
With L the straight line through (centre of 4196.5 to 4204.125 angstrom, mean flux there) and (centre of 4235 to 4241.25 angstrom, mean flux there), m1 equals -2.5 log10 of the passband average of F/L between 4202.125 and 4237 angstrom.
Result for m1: -0.052 mag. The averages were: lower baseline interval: 6.19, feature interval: 6.84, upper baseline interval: 6.87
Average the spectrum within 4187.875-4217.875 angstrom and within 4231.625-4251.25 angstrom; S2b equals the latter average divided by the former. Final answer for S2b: 1.07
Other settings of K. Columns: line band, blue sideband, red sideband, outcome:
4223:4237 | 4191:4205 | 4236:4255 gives 0.3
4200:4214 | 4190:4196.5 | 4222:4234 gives -1.3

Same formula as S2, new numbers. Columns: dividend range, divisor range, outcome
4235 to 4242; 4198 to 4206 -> 1.10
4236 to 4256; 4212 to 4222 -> 1.04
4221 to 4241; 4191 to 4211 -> 1.06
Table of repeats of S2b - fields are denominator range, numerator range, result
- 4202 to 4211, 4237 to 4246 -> 1.02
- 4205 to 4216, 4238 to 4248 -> 1.01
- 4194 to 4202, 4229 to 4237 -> 1.13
